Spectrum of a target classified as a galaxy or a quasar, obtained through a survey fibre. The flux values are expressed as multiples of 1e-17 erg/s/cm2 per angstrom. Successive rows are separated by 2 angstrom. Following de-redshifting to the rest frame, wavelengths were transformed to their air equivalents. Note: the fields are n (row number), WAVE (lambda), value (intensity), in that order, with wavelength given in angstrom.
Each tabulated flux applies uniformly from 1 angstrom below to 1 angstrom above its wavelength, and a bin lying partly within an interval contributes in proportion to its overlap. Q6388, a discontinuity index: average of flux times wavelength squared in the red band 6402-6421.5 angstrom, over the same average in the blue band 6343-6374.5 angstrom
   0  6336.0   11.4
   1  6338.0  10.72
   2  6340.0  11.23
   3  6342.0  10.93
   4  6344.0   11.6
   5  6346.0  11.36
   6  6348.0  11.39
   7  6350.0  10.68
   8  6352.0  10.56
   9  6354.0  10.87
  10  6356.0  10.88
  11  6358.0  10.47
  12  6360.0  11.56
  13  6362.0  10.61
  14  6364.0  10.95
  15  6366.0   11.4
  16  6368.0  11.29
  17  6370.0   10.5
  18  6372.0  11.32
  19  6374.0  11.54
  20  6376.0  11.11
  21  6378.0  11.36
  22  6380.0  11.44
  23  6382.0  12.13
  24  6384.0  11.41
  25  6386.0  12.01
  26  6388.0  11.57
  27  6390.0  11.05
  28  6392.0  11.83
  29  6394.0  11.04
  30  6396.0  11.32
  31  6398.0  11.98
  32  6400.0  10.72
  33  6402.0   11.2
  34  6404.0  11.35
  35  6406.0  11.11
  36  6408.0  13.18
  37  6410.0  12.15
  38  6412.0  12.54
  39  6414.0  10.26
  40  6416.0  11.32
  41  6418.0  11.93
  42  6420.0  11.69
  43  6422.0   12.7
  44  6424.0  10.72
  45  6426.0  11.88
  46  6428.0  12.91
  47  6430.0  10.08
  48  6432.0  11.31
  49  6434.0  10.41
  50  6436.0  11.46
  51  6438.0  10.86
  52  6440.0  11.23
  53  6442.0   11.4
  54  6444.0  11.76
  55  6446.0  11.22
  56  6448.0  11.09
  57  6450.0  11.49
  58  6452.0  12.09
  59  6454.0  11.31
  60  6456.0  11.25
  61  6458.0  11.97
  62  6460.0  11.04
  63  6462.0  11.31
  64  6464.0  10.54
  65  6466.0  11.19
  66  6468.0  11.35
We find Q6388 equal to 1.08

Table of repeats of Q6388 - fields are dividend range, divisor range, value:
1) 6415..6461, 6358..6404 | 1.03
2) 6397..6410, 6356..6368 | 1.07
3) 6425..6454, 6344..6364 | 1.06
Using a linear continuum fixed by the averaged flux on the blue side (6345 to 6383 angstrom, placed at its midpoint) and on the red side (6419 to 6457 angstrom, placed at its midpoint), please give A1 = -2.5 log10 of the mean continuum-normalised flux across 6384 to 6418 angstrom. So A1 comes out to -0.03 mag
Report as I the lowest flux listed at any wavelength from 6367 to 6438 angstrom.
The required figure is 10.08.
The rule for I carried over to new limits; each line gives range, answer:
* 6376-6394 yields 11.04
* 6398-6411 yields 10.72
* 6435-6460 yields 10.86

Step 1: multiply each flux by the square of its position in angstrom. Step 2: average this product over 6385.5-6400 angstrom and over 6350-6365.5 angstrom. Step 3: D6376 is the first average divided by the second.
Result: 1.1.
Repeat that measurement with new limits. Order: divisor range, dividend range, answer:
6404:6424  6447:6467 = 0.97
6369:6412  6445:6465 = 1.00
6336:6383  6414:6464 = 1.05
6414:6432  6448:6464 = 1.00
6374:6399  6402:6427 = 1.03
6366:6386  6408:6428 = 1.05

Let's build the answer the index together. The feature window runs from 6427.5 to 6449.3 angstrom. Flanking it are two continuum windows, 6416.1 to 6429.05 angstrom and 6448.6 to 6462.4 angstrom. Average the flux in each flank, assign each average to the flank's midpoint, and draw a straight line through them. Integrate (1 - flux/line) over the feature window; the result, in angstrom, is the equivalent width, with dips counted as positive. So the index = 0.9 angstrom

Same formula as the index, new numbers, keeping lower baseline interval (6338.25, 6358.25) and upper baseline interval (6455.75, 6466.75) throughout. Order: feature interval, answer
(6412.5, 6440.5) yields -0.53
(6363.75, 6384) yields -0.49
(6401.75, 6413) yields -0.86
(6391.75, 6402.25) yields -0.22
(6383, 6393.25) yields -0.44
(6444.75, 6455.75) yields -0.24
